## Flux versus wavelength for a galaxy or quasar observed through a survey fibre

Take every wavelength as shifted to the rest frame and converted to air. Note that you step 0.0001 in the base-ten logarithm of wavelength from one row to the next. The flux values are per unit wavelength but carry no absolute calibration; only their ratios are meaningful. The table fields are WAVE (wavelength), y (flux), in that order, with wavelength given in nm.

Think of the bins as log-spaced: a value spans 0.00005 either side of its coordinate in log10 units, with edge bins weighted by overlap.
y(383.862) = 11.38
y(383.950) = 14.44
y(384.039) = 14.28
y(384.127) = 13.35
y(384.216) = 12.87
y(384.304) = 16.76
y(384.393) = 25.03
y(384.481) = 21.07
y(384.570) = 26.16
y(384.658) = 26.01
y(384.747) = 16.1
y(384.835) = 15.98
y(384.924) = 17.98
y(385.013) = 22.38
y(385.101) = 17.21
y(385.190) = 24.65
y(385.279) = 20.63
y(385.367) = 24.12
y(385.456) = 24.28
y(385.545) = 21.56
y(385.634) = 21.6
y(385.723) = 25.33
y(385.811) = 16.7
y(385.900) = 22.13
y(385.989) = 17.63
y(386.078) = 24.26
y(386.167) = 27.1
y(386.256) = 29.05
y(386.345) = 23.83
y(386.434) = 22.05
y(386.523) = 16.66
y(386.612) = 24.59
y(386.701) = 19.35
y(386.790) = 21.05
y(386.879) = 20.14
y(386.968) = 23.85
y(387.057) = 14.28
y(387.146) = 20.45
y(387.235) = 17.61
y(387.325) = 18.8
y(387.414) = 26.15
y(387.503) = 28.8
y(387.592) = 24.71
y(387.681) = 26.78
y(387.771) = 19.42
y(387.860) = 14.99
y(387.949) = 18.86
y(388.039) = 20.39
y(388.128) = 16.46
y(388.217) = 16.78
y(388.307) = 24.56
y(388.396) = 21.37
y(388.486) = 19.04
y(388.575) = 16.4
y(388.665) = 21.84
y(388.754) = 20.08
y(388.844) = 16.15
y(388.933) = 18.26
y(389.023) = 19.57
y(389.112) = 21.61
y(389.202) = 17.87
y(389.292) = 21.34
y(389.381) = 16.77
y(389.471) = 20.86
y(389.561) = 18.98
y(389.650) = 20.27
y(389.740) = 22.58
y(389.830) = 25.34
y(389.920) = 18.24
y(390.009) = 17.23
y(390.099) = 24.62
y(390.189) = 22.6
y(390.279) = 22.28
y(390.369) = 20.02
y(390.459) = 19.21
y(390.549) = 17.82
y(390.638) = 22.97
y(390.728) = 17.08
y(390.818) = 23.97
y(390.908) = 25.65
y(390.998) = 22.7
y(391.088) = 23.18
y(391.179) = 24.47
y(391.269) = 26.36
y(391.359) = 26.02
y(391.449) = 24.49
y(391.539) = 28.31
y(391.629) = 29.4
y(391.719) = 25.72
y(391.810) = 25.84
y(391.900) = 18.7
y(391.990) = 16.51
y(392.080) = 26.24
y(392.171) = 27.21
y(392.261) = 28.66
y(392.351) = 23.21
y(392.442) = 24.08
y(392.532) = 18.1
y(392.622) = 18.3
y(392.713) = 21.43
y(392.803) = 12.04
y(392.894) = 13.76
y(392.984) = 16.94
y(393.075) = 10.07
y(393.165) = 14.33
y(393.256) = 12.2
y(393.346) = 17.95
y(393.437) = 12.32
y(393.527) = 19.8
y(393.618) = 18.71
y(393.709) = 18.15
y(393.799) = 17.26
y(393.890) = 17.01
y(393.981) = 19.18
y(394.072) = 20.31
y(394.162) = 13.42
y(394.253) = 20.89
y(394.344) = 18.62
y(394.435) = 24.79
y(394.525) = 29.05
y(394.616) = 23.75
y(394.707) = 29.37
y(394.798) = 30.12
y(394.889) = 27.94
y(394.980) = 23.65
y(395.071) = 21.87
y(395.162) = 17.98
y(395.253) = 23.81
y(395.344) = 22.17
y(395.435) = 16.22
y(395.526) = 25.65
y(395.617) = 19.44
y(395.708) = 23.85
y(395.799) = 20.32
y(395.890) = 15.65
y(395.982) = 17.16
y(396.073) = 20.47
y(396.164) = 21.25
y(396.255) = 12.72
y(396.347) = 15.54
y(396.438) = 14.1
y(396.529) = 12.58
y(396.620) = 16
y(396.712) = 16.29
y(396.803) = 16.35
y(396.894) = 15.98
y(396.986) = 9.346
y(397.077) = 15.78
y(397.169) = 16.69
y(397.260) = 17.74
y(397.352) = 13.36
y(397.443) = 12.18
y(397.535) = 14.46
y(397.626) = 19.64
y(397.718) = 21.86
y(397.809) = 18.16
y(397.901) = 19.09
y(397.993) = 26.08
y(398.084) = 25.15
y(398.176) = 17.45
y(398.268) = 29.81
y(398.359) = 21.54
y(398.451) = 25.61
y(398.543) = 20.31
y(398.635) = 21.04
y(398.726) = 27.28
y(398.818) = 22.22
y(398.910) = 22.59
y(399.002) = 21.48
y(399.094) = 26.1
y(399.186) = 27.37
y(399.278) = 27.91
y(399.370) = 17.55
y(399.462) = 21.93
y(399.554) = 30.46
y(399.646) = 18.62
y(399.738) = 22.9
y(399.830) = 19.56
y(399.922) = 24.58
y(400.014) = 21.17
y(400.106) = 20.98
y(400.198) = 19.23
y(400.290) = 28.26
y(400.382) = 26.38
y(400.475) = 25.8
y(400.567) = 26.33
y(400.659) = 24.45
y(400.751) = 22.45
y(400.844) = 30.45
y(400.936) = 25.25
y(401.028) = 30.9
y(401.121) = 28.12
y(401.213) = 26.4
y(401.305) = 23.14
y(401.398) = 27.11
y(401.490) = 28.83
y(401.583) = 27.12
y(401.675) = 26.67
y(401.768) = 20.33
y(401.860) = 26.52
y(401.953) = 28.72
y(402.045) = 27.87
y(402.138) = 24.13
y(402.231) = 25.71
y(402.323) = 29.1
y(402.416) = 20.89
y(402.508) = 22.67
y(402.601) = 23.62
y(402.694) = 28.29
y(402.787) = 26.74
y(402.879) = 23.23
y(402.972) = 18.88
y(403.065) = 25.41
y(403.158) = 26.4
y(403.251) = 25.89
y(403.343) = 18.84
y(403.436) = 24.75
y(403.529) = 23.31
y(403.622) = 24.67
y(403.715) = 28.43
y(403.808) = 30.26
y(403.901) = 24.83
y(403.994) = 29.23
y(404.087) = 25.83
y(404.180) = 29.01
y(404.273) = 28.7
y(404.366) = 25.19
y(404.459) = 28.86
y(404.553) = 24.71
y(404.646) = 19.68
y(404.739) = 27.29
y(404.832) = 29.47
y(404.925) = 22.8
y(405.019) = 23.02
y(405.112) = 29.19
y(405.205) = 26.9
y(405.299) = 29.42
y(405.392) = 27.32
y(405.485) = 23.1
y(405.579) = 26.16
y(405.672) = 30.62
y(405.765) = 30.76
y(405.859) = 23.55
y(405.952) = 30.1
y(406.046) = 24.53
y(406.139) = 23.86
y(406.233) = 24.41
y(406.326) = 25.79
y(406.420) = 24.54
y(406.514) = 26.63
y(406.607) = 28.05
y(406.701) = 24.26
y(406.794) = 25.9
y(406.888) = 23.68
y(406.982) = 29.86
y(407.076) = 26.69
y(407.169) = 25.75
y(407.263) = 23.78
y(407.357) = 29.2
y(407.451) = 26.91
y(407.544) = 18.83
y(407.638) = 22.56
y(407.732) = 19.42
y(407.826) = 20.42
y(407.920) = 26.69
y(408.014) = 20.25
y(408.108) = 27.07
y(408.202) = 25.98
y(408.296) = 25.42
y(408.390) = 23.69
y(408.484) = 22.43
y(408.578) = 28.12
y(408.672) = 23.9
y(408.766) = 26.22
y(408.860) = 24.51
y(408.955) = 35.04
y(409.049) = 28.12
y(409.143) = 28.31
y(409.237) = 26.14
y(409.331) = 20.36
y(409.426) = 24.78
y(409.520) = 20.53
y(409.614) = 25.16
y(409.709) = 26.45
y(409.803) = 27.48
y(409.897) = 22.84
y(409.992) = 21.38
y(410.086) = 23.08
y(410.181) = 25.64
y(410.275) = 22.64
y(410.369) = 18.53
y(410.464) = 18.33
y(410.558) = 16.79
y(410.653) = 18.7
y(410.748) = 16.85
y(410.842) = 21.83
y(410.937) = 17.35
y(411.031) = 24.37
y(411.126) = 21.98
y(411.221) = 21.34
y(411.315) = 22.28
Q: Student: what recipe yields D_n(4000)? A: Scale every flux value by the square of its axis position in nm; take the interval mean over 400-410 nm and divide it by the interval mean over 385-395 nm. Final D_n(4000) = 1.3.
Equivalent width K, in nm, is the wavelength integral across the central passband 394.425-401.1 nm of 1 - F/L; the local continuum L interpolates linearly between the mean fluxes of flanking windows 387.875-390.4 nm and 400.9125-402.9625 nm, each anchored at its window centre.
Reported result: 0.670 nm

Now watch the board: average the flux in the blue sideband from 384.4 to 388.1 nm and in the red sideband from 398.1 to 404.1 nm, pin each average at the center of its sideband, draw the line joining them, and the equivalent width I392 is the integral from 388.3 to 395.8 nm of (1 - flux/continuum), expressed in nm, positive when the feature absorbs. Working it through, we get 0.59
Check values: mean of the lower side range 21.6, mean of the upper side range 24.8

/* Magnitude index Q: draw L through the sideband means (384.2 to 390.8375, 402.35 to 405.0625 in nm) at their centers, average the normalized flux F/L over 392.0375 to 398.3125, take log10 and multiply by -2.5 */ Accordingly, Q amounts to 0.19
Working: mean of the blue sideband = 20.8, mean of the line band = 19.3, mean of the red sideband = 25.2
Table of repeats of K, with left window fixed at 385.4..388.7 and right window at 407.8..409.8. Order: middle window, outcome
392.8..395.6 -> 0.356 nm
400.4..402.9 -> -0.207 nm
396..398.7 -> 0.583 nm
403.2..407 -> -0.234 nm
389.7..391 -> 0.029 nm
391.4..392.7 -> -0.095 nm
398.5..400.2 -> 0.049 nm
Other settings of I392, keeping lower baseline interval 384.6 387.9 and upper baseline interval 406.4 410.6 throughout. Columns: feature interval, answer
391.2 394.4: 0.34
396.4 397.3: 0.31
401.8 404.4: -0.19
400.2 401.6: -0.18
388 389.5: 0.18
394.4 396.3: 0.05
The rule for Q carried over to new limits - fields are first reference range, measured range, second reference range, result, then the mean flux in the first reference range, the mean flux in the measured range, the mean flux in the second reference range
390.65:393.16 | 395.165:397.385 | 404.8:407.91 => 0.30 mag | 22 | 17.5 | 25.7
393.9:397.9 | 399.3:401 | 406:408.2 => -0.12 mag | 19.2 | 23.8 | 24.8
